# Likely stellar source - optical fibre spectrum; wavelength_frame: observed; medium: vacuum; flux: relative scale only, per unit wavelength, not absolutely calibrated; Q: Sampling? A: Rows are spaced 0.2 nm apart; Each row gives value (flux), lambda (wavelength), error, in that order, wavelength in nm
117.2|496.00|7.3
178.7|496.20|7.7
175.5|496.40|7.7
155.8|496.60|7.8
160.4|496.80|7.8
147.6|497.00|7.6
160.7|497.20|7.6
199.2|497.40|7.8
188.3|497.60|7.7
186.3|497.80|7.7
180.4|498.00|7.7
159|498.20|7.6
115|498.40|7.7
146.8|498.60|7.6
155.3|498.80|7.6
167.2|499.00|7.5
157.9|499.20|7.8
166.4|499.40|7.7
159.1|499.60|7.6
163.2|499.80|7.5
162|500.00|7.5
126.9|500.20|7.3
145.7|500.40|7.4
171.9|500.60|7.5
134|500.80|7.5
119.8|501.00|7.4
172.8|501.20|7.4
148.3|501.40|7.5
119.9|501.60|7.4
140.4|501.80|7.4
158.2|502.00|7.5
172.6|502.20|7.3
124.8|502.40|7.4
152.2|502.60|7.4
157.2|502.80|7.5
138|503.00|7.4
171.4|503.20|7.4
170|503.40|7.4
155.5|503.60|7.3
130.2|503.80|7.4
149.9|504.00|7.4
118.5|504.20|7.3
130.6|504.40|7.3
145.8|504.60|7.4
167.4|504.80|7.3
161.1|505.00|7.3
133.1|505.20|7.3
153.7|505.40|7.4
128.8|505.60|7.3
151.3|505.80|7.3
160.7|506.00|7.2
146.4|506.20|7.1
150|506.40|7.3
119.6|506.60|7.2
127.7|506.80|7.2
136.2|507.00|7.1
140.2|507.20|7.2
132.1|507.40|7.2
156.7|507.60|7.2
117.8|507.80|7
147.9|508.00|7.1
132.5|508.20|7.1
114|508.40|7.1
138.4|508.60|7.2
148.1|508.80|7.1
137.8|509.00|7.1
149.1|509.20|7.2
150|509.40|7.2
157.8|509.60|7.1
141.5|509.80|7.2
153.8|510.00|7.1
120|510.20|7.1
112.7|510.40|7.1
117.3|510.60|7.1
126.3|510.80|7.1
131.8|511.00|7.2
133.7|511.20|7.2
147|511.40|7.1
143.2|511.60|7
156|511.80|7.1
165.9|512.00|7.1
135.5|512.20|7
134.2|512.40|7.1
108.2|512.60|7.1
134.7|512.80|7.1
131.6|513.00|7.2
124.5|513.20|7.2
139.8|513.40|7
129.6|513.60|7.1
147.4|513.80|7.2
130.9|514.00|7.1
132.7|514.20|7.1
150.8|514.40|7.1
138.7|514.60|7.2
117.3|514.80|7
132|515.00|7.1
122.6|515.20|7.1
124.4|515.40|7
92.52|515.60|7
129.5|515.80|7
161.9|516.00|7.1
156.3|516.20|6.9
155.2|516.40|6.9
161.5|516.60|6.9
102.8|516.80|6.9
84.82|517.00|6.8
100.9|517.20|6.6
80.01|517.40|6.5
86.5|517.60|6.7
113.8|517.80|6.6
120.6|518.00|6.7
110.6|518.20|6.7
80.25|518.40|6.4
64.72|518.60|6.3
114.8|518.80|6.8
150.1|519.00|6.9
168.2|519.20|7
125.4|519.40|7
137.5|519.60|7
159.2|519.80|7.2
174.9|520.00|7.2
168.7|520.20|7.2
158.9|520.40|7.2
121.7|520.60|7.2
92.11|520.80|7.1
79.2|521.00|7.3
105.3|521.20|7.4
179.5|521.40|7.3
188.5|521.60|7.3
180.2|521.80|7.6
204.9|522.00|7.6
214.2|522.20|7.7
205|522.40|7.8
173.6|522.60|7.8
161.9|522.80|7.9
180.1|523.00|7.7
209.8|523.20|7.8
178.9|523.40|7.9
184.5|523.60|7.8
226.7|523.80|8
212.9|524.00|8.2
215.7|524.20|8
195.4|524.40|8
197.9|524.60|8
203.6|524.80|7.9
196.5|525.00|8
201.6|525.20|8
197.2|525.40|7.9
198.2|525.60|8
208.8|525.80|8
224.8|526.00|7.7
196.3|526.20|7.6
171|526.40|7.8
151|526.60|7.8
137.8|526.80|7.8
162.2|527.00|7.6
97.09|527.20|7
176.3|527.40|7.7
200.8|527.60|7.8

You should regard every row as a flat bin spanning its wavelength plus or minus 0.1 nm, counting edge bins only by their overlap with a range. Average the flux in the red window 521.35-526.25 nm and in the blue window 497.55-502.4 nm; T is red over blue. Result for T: 1.3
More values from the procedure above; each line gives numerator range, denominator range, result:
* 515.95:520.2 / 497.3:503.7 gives 0.80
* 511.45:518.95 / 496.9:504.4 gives 0.81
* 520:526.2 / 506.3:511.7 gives 1.34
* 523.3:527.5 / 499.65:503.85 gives 1.25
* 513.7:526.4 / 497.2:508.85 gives 1.03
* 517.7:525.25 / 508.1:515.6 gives 1.20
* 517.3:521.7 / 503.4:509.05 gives 0.90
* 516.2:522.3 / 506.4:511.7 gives 0.98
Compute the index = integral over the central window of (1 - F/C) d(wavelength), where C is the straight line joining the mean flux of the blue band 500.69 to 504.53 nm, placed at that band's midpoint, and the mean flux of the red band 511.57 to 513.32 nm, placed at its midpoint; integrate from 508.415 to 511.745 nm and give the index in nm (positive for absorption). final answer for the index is 0.03 nm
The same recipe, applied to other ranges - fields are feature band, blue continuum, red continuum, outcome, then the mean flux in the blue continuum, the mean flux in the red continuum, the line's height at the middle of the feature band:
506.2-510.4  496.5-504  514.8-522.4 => 0.21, 155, 133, 146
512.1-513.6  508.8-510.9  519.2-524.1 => 0.16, 137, 168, 145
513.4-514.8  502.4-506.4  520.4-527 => 0.23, 148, 180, 164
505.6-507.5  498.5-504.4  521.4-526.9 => 0.23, 150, 193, 160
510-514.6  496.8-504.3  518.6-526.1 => 0.84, 154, 174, 165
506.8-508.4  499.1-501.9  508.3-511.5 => 0.04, 149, 136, 139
